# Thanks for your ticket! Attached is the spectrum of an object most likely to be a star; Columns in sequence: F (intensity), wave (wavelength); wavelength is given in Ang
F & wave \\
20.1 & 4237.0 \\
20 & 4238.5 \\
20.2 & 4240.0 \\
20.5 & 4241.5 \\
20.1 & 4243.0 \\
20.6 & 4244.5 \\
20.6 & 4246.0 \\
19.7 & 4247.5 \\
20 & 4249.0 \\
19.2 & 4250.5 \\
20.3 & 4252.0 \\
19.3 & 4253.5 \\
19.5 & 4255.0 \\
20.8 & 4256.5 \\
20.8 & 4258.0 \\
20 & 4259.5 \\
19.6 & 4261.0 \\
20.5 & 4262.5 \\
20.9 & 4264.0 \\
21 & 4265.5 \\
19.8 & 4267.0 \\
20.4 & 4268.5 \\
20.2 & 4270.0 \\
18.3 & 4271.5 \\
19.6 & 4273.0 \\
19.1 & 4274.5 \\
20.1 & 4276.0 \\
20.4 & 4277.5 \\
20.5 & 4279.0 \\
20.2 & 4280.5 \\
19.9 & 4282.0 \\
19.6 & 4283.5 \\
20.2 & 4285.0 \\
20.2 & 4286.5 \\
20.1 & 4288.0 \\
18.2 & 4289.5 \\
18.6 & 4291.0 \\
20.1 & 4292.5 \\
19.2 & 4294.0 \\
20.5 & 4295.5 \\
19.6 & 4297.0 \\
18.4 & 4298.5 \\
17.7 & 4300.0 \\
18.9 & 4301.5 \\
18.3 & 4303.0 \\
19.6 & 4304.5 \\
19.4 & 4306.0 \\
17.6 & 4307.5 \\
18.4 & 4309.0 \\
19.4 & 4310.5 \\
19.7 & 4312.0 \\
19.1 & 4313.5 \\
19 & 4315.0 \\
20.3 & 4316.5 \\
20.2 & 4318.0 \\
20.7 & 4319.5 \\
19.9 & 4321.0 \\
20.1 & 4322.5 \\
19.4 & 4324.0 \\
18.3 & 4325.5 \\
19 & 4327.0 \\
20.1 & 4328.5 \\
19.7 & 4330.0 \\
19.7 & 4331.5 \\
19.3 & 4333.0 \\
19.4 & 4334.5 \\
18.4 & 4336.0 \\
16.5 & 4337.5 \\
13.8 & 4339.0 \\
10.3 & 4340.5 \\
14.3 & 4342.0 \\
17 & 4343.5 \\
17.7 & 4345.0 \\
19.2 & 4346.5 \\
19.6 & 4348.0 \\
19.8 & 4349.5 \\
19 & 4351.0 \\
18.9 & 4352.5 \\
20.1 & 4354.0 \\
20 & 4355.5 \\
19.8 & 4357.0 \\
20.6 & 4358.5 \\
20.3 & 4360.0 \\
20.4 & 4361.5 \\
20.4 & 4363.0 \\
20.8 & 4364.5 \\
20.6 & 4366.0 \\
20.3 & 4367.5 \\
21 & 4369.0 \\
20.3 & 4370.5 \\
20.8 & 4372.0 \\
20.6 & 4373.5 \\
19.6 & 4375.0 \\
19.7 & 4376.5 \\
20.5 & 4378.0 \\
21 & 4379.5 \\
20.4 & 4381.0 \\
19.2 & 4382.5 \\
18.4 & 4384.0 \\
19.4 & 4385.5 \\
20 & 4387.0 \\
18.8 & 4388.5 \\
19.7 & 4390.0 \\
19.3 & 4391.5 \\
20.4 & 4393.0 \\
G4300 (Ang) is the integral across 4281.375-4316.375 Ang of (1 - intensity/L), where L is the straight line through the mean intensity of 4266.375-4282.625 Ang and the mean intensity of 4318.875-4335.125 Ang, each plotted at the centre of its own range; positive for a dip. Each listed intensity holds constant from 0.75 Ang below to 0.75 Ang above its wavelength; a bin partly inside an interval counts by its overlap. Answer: 0.92 Ang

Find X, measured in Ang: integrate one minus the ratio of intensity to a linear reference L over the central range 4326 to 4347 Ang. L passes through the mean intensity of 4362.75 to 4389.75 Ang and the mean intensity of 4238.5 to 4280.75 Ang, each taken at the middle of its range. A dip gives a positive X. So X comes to 2.8 Ang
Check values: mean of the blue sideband 20.1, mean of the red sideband 20.1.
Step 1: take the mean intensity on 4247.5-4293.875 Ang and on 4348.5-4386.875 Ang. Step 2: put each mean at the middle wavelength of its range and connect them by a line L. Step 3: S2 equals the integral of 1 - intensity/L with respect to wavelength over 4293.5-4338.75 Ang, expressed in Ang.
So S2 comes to 1.9 Ang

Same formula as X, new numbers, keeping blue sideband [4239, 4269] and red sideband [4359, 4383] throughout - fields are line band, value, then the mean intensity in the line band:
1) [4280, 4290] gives 0.2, 19.8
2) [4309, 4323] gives 0.4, 19.7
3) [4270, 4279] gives 0.3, 19.6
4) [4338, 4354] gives 2.6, 17.1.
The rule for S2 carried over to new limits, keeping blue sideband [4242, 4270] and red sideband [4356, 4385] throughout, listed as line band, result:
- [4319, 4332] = 0.4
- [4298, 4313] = 1.1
